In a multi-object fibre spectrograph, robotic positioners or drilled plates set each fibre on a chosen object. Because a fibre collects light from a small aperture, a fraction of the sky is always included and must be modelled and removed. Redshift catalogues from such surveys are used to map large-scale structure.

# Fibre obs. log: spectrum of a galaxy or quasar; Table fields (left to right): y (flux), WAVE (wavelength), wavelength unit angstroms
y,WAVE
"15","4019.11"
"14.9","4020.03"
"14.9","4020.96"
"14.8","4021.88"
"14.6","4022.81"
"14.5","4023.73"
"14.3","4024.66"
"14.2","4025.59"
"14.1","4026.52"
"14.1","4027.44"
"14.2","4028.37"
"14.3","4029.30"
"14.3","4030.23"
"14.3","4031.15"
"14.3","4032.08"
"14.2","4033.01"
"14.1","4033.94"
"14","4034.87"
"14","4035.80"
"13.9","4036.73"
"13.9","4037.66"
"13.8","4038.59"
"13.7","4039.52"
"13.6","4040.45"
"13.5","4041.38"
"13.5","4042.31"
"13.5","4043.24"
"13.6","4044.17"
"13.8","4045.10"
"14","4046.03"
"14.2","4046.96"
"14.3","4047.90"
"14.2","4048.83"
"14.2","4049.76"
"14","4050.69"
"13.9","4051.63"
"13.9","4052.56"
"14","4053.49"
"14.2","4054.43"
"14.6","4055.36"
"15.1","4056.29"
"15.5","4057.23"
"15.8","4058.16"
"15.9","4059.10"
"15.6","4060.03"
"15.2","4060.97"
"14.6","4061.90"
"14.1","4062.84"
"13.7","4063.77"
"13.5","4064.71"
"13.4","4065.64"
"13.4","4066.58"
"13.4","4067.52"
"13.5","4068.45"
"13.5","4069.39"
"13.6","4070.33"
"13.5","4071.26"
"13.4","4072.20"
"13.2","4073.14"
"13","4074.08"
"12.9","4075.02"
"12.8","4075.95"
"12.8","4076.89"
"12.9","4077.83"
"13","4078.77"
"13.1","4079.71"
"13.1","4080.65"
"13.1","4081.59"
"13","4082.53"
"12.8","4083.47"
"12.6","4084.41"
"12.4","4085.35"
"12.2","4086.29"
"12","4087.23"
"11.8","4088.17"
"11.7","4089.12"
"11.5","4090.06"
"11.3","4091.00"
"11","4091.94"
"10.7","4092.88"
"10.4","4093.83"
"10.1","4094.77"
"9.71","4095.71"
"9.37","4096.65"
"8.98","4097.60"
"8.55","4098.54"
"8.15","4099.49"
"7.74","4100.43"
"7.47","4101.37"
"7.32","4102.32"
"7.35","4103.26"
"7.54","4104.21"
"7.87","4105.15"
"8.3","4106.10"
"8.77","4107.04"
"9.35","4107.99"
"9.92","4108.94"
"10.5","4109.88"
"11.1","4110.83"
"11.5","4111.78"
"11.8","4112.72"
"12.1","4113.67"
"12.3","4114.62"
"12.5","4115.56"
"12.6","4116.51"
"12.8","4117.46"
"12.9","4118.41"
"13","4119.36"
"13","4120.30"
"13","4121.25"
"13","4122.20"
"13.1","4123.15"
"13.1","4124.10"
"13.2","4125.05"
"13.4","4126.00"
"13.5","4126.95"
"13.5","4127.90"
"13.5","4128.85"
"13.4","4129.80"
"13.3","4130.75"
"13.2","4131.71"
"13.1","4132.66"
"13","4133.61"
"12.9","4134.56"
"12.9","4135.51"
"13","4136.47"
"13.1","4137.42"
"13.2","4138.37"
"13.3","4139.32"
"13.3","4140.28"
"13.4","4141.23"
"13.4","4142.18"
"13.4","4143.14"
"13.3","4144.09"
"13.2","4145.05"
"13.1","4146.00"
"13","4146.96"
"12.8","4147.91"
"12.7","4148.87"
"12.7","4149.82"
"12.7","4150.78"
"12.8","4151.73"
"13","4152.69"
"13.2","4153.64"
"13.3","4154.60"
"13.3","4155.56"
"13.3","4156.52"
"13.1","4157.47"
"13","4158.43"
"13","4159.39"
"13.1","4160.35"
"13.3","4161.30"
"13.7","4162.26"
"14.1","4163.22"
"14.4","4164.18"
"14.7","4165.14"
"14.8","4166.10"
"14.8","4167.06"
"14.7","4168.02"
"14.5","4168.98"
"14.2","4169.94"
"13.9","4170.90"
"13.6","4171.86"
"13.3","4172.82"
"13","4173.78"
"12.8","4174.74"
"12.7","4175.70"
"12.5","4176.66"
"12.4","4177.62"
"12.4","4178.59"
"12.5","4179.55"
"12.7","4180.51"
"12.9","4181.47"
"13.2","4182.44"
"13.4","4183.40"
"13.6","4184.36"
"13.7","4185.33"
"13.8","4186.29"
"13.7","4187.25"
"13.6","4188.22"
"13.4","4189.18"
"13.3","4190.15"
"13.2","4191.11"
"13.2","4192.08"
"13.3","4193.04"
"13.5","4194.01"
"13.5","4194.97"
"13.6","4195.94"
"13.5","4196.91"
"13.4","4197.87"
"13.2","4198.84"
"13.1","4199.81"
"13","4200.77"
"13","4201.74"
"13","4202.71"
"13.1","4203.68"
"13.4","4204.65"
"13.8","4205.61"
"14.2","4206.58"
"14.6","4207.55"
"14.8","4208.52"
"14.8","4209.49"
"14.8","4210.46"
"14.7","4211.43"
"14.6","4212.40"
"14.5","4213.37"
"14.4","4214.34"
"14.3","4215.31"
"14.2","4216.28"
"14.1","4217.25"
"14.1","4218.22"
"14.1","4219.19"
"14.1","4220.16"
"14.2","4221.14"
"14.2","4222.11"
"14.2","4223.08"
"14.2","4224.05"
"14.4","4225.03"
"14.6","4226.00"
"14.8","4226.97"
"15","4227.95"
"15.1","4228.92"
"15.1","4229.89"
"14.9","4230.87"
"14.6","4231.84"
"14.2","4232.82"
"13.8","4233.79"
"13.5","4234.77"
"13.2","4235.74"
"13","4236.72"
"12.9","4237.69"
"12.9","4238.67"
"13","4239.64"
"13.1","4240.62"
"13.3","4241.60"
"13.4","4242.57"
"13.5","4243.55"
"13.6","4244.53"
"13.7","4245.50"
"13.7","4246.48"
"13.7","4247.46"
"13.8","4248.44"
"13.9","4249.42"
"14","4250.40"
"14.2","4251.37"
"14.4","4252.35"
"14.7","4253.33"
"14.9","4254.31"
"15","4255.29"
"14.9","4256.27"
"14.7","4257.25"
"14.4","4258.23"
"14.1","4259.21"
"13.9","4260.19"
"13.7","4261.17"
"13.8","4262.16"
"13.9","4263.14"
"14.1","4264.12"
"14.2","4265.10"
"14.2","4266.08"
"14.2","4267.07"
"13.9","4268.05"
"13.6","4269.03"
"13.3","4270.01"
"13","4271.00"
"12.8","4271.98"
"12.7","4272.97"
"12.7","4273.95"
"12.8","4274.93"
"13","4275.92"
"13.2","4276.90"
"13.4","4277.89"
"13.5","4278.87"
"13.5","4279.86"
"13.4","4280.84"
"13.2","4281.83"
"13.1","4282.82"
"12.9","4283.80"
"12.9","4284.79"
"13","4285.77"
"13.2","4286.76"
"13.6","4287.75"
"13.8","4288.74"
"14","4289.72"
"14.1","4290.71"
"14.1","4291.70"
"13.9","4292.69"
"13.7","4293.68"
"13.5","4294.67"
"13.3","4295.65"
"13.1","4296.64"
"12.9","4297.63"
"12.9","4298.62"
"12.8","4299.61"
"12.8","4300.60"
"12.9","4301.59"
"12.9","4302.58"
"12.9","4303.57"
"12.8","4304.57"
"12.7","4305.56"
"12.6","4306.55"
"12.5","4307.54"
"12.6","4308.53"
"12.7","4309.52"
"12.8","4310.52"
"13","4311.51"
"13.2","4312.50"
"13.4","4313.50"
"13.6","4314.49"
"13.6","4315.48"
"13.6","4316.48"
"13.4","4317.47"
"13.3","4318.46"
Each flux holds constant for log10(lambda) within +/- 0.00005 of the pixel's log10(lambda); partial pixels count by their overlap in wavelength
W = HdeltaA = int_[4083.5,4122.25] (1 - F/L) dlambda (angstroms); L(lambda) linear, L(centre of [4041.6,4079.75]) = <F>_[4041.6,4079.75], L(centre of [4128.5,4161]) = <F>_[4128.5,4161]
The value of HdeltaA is 8.2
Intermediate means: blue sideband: 13.9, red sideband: 13.1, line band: 10.6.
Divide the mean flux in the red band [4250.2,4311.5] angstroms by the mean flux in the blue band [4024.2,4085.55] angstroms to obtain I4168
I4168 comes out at 0.97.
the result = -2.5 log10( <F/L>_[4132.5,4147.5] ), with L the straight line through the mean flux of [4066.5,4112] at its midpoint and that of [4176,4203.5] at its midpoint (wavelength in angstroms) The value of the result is -0.08 mag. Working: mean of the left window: 11.1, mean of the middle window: 13.2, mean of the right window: 13.2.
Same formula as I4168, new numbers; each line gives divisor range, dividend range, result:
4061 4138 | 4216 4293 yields 1.16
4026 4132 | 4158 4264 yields 1.09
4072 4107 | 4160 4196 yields 1.24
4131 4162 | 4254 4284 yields 1.04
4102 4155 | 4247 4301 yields 1.11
